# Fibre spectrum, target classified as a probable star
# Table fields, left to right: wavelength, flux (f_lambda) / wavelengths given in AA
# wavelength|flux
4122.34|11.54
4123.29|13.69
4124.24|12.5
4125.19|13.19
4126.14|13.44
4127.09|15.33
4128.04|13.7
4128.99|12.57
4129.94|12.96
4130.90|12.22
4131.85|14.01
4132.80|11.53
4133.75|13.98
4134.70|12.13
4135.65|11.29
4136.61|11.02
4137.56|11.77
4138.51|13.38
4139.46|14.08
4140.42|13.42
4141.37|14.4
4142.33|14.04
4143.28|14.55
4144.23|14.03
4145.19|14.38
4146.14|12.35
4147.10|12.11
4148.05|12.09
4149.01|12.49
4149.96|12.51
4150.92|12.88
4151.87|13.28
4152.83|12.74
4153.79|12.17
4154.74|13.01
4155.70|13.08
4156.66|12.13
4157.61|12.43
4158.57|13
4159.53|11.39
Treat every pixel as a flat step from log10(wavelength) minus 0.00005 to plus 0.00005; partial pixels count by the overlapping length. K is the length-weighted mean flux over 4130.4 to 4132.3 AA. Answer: 13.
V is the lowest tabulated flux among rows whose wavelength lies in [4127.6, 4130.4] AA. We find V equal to 12.57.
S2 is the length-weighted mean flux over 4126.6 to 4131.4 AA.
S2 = 13.3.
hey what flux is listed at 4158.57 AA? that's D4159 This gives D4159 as 13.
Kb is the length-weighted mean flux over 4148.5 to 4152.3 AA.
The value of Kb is 12.8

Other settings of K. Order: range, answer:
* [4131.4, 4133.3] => 12.8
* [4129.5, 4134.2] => 12.9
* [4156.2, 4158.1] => 12.3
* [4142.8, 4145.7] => 14.3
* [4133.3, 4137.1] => 12.1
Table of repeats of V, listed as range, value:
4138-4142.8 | 13.38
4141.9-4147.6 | 12.11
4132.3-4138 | 11.02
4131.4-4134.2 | 11.53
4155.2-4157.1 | 12.13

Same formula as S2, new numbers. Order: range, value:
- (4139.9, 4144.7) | 14.1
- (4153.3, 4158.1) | 12.6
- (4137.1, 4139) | 12.6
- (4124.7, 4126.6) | 13.3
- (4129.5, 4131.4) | 12.6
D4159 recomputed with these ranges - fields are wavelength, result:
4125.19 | 13.19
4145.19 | 14.38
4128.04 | 13.7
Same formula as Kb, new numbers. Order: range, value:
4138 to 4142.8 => 13.8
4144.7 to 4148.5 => 12.7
